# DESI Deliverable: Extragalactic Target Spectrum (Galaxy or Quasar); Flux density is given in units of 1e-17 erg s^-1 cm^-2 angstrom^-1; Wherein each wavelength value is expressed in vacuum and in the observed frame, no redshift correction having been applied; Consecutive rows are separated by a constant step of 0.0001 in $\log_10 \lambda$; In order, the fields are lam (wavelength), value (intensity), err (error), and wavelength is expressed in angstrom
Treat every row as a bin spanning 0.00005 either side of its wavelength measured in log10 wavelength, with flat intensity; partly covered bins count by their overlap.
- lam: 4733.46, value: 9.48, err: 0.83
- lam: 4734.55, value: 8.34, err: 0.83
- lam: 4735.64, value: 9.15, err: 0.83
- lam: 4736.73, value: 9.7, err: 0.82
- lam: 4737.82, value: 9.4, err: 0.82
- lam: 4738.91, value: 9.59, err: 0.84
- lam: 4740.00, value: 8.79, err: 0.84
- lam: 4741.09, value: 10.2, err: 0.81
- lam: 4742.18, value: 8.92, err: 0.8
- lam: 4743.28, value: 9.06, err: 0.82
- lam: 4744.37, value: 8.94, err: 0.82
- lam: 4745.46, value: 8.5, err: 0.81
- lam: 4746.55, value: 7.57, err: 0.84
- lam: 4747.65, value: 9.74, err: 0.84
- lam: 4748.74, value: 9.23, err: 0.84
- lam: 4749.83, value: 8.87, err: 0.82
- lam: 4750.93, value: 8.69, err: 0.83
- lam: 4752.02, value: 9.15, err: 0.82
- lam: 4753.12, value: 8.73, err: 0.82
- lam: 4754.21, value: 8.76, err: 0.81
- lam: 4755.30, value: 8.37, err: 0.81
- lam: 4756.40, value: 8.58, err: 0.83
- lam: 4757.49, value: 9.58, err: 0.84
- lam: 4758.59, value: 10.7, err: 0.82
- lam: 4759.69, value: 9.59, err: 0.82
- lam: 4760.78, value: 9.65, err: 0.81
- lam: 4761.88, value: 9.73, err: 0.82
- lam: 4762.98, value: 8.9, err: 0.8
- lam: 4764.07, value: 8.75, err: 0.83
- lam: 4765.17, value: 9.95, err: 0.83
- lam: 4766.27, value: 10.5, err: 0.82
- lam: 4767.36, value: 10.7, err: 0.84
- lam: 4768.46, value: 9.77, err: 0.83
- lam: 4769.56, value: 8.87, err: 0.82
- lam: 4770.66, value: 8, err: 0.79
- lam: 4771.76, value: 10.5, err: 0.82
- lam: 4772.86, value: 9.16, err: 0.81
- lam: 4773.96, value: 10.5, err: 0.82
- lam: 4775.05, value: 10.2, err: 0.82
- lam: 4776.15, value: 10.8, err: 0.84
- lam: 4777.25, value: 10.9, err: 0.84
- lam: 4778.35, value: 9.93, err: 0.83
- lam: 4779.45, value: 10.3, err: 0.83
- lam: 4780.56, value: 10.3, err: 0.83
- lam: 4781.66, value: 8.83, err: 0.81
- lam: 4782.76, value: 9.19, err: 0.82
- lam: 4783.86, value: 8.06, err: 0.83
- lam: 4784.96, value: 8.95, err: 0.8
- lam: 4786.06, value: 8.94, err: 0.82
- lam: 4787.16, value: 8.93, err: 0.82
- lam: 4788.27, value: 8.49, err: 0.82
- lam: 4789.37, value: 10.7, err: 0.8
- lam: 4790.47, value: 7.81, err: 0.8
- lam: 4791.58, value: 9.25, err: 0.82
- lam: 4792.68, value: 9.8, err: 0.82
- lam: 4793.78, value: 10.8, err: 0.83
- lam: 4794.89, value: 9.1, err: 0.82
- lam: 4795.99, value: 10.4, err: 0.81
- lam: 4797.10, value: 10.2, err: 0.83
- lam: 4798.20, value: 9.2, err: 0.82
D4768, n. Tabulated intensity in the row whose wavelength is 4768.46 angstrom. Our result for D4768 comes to 9.77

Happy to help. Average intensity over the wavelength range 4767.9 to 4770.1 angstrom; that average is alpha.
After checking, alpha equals 9.31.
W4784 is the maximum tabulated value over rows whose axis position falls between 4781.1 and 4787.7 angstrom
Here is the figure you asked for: 9.19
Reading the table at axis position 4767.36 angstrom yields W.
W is 10.7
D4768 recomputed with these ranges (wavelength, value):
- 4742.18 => 8.92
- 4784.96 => 8.95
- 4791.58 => 9.25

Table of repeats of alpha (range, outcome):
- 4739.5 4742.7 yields 9.32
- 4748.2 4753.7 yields 8.93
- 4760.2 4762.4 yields 9.7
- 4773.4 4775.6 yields 10.4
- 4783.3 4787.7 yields 8.73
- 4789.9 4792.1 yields 8.53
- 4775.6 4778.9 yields 10.5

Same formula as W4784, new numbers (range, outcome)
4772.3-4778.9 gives 10.9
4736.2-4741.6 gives 10.2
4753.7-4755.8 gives 8.76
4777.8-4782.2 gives 10.3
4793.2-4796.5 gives 10.8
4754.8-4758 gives 9.58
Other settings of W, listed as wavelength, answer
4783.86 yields 8.06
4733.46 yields 9.48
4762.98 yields 8.9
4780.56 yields 10.3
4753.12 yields 8.73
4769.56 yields 8.87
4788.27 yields 8.49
